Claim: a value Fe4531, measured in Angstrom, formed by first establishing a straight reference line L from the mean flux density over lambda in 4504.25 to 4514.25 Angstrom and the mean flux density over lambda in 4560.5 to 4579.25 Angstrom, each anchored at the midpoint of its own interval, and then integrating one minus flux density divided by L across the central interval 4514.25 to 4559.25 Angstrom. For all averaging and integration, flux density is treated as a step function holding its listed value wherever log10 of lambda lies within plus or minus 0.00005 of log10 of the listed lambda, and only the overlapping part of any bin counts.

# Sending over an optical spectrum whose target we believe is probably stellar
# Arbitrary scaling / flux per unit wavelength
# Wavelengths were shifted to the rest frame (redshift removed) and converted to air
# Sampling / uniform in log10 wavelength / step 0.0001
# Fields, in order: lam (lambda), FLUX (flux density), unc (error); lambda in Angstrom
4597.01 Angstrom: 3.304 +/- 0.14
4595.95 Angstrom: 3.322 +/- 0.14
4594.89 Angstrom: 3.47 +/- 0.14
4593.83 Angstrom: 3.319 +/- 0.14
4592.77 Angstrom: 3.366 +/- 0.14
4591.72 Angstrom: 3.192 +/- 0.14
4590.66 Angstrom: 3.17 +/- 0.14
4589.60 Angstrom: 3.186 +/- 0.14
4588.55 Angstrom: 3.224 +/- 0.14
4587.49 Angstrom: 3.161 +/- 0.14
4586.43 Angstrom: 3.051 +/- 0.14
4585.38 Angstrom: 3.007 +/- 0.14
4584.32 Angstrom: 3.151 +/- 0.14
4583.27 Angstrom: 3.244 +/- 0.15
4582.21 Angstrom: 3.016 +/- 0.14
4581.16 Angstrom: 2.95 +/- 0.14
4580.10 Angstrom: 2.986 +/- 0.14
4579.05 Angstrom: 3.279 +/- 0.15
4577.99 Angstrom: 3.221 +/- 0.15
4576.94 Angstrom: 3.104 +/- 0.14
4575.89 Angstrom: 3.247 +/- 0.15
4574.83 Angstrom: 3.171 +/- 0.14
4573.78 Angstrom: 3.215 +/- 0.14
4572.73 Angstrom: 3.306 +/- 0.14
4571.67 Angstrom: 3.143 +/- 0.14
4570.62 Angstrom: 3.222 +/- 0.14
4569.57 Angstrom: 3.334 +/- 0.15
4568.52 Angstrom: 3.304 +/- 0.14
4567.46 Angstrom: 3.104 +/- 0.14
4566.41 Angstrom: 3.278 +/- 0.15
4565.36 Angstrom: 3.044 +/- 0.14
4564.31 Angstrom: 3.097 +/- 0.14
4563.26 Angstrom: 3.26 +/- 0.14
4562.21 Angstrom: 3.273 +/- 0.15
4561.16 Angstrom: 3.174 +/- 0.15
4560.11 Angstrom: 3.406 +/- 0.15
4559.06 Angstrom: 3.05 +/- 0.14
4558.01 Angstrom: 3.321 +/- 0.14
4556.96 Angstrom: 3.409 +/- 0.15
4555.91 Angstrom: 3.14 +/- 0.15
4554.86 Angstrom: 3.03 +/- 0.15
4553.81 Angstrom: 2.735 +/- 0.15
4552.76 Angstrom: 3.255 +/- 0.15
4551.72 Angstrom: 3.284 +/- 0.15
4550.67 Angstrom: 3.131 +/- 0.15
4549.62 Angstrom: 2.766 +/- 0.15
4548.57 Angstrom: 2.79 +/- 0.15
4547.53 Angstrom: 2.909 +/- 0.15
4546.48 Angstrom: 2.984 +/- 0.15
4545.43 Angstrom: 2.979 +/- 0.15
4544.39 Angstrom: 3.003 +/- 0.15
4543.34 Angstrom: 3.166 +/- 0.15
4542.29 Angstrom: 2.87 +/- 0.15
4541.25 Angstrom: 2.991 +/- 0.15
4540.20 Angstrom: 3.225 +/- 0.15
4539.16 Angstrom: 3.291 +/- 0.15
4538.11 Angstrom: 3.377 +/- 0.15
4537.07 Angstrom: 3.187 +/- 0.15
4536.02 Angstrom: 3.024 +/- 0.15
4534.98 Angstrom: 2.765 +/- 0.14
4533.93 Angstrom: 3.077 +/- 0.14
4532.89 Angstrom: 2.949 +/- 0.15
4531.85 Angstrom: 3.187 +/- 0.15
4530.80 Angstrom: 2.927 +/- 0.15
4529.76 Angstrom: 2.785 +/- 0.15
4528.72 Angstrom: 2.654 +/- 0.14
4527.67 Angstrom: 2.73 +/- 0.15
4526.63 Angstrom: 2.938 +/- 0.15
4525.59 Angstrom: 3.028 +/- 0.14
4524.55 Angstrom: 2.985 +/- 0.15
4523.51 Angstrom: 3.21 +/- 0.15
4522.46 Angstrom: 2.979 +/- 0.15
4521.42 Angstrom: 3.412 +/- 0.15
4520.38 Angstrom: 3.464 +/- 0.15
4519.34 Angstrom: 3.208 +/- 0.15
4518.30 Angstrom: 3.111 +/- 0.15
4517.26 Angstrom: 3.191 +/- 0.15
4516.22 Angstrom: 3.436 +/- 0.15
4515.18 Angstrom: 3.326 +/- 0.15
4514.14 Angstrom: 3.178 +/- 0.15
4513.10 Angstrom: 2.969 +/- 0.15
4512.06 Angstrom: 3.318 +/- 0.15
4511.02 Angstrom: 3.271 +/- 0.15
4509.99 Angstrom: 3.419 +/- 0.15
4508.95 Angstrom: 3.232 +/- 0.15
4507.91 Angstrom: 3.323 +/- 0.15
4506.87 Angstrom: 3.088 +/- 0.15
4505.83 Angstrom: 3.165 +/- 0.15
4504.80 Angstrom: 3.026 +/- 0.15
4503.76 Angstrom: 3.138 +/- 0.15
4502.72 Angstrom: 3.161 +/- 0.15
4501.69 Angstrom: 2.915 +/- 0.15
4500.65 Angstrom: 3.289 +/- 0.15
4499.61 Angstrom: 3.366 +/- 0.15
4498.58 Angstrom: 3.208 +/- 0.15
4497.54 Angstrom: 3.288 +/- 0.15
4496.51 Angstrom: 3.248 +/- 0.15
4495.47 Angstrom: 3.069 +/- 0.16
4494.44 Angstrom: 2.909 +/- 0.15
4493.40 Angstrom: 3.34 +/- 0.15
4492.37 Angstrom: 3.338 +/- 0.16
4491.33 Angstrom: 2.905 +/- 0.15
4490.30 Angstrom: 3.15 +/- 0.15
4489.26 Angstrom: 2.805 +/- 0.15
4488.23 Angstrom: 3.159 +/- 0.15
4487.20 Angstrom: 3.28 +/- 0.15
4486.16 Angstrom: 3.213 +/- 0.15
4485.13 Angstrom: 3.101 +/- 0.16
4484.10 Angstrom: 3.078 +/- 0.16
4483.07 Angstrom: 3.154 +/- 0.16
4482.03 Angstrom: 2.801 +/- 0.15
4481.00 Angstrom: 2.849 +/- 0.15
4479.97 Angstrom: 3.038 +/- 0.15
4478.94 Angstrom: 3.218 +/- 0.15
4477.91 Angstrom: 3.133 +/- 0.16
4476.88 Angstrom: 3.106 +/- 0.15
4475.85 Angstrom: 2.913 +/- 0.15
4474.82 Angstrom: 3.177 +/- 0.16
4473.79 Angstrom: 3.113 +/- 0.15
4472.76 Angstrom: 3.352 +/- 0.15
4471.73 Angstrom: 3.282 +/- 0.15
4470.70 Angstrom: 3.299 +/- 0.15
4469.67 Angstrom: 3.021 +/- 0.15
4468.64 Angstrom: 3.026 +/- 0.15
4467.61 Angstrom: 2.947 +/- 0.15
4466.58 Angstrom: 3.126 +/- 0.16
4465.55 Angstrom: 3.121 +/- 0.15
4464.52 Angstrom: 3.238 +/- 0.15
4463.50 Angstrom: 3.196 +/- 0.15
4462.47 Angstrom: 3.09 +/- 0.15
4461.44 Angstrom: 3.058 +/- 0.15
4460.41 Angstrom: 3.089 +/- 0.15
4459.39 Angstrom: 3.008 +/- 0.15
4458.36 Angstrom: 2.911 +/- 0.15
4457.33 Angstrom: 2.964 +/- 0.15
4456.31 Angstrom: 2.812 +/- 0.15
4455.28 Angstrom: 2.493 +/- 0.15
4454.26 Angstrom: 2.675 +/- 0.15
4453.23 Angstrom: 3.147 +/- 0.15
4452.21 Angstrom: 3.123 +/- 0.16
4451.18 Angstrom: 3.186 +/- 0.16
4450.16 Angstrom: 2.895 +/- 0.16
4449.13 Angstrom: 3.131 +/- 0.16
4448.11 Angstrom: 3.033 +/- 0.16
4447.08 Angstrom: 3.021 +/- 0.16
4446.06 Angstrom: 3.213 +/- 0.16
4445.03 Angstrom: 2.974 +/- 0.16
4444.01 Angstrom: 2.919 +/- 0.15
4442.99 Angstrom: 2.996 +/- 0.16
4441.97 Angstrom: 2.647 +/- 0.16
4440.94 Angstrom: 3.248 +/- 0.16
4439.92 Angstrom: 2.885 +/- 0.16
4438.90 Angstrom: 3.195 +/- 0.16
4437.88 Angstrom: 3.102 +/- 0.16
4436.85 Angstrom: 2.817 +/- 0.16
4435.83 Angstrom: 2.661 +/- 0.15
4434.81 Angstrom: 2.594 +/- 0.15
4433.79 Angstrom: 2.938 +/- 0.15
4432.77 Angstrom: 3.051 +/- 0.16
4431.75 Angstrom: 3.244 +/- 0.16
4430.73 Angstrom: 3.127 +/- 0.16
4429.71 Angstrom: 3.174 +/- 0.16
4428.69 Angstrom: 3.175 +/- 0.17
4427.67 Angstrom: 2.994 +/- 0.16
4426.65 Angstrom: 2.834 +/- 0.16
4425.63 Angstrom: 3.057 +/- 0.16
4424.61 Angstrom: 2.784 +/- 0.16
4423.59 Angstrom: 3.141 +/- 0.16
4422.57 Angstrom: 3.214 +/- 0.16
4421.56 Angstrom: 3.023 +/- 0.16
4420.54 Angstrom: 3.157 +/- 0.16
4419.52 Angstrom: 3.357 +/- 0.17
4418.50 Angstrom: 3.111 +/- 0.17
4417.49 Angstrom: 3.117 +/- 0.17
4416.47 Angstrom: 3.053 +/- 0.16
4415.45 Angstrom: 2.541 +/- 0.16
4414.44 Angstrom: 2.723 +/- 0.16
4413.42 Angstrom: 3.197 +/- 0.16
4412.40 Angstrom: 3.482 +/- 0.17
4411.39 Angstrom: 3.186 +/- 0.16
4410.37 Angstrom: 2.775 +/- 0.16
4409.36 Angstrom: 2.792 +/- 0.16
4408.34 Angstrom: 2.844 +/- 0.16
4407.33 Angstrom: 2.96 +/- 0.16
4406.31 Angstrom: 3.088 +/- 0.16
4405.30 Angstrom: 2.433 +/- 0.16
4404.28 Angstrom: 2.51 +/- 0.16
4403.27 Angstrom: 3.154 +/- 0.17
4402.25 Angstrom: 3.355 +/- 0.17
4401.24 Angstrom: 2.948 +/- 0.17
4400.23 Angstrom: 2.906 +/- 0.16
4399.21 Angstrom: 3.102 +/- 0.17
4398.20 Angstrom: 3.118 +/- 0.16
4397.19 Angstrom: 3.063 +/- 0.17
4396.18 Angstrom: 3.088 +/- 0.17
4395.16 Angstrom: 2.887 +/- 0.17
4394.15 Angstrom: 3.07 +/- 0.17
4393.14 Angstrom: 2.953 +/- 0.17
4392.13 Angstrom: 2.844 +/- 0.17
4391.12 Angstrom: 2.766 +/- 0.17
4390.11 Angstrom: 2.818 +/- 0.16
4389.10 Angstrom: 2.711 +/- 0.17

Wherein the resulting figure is 1.8 Angstrom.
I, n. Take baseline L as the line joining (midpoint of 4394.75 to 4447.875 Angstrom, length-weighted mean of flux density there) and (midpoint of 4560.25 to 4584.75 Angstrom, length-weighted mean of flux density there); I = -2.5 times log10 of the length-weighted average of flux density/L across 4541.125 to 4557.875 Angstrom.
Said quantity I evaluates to 0.042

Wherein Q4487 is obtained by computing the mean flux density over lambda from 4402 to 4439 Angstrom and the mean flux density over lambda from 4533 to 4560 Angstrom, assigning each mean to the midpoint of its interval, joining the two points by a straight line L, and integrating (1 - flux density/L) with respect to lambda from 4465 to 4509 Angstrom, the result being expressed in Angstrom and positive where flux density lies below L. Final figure -1.3 Angstrom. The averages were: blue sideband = 2.99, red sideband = 3.07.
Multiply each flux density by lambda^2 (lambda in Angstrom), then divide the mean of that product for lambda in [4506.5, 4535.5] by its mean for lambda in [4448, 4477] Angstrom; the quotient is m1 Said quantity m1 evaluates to 1.05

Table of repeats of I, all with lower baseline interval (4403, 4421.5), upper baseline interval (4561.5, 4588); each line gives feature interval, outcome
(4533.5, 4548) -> 0.023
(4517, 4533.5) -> 0.022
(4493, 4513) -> -0.039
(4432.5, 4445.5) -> 0.029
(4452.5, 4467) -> 0.011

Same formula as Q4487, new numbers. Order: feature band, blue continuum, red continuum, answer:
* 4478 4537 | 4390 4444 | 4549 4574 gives -0.2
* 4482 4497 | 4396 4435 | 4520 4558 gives -0.4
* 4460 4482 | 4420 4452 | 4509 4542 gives -0.4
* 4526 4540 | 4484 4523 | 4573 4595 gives 0.8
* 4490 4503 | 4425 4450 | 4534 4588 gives -0.5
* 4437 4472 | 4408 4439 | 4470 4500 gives 0.5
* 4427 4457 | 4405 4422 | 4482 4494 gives 0.6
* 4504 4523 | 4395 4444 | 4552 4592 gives -0.8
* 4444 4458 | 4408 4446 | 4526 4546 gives 0.2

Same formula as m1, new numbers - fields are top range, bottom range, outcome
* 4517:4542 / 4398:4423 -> 1.08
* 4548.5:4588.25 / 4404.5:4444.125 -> 1.13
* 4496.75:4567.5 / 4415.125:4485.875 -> 1.07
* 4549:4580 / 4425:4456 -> 1.13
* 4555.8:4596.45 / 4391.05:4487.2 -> 1.13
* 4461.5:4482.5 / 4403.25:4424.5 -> 1.07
